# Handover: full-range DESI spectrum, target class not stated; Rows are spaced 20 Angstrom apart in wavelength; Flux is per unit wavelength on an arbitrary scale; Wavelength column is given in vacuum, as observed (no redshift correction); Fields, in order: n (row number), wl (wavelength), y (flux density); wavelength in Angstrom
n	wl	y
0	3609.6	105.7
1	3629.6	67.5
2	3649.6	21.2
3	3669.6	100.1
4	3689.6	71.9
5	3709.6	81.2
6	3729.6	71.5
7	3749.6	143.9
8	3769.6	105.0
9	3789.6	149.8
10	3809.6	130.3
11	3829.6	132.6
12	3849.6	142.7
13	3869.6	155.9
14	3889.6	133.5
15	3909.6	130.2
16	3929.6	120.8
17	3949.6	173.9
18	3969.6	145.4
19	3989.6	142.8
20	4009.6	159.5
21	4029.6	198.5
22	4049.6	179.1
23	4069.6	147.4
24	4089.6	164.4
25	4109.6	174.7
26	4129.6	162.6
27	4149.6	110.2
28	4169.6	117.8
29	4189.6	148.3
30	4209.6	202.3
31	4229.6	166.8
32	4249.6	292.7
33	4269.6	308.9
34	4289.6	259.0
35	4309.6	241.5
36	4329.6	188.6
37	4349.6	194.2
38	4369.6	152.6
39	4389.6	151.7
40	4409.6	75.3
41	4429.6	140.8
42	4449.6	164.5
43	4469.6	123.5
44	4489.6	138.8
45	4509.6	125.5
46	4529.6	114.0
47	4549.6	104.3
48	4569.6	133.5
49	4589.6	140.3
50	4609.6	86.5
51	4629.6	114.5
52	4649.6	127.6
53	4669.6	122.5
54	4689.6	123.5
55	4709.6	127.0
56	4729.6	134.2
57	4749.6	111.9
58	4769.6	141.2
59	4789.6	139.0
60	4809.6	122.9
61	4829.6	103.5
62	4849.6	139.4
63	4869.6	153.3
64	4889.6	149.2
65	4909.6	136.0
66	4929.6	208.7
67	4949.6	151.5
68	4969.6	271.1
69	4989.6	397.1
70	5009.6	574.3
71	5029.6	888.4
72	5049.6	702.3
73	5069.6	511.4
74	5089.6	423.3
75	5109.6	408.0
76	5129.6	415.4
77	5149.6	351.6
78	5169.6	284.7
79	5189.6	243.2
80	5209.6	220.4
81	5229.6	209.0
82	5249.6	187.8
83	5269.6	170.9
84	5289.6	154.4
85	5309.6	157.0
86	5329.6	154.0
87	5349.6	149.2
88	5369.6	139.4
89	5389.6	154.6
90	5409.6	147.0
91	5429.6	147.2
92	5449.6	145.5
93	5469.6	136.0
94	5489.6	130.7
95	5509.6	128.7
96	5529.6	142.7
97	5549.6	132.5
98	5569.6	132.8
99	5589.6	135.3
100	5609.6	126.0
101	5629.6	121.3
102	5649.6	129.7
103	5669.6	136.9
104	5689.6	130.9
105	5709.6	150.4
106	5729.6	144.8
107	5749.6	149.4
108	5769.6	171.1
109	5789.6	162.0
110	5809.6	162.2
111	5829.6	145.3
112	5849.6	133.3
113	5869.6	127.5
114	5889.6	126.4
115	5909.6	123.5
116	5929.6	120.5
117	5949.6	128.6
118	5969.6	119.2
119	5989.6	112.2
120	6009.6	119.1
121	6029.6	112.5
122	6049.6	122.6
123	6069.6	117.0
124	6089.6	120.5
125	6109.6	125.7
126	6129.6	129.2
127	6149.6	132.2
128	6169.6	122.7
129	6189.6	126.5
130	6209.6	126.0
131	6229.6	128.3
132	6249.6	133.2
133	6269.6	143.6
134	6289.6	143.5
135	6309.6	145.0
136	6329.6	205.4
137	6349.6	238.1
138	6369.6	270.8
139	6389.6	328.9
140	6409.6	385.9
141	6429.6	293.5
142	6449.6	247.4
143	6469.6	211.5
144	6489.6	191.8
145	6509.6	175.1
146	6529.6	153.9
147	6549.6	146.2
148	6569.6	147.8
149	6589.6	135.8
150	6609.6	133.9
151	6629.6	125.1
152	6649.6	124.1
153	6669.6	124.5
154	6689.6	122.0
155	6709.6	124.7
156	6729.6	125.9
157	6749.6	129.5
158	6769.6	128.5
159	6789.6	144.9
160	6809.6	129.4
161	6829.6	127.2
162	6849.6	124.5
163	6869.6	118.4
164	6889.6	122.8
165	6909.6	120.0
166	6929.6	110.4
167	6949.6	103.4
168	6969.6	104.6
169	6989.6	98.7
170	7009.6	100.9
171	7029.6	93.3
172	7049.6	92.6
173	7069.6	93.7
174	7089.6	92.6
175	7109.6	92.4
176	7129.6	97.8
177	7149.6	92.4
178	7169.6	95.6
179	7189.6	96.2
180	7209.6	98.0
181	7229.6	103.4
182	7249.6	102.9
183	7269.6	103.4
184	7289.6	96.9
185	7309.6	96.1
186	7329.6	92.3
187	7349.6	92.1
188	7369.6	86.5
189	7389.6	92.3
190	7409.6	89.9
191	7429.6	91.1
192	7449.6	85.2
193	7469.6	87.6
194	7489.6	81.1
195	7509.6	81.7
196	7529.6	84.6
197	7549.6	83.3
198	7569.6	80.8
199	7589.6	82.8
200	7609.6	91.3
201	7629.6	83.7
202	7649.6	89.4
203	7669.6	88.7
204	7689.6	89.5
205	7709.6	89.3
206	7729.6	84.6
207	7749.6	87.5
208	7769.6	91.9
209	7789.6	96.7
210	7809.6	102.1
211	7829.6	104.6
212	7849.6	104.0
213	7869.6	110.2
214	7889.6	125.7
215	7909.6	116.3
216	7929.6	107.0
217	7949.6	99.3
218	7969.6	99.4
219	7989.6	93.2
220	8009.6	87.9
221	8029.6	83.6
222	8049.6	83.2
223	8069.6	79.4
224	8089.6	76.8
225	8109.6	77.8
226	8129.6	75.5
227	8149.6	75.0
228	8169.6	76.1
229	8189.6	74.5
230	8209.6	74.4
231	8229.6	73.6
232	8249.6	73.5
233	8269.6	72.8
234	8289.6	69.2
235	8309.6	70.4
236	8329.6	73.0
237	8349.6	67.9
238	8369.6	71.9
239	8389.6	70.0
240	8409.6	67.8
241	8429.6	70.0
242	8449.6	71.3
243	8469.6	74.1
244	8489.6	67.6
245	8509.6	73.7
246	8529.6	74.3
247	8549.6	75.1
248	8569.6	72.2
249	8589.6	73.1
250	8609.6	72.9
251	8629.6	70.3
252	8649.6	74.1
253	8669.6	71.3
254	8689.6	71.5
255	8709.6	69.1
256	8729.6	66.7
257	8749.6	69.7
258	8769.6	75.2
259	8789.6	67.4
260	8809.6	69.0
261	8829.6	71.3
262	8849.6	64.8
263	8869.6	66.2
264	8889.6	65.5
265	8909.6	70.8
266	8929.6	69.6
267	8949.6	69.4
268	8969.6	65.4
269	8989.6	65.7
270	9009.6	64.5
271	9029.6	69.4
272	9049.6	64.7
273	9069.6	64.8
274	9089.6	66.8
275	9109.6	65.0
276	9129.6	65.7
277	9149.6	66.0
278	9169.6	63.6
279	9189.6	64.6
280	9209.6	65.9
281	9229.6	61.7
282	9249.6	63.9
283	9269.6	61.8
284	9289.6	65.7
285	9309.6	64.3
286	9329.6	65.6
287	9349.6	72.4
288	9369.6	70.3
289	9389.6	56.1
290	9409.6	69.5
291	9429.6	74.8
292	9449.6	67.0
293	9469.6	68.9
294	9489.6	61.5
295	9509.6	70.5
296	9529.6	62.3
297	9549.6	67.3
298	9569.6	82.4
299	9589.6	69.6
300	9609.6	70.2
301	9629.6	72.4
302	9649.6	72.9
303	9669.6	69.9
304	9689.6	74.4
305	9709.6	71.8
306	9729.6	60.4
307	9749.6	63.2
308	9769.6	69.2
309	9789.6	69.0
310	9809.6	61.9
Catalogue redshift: 3.136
